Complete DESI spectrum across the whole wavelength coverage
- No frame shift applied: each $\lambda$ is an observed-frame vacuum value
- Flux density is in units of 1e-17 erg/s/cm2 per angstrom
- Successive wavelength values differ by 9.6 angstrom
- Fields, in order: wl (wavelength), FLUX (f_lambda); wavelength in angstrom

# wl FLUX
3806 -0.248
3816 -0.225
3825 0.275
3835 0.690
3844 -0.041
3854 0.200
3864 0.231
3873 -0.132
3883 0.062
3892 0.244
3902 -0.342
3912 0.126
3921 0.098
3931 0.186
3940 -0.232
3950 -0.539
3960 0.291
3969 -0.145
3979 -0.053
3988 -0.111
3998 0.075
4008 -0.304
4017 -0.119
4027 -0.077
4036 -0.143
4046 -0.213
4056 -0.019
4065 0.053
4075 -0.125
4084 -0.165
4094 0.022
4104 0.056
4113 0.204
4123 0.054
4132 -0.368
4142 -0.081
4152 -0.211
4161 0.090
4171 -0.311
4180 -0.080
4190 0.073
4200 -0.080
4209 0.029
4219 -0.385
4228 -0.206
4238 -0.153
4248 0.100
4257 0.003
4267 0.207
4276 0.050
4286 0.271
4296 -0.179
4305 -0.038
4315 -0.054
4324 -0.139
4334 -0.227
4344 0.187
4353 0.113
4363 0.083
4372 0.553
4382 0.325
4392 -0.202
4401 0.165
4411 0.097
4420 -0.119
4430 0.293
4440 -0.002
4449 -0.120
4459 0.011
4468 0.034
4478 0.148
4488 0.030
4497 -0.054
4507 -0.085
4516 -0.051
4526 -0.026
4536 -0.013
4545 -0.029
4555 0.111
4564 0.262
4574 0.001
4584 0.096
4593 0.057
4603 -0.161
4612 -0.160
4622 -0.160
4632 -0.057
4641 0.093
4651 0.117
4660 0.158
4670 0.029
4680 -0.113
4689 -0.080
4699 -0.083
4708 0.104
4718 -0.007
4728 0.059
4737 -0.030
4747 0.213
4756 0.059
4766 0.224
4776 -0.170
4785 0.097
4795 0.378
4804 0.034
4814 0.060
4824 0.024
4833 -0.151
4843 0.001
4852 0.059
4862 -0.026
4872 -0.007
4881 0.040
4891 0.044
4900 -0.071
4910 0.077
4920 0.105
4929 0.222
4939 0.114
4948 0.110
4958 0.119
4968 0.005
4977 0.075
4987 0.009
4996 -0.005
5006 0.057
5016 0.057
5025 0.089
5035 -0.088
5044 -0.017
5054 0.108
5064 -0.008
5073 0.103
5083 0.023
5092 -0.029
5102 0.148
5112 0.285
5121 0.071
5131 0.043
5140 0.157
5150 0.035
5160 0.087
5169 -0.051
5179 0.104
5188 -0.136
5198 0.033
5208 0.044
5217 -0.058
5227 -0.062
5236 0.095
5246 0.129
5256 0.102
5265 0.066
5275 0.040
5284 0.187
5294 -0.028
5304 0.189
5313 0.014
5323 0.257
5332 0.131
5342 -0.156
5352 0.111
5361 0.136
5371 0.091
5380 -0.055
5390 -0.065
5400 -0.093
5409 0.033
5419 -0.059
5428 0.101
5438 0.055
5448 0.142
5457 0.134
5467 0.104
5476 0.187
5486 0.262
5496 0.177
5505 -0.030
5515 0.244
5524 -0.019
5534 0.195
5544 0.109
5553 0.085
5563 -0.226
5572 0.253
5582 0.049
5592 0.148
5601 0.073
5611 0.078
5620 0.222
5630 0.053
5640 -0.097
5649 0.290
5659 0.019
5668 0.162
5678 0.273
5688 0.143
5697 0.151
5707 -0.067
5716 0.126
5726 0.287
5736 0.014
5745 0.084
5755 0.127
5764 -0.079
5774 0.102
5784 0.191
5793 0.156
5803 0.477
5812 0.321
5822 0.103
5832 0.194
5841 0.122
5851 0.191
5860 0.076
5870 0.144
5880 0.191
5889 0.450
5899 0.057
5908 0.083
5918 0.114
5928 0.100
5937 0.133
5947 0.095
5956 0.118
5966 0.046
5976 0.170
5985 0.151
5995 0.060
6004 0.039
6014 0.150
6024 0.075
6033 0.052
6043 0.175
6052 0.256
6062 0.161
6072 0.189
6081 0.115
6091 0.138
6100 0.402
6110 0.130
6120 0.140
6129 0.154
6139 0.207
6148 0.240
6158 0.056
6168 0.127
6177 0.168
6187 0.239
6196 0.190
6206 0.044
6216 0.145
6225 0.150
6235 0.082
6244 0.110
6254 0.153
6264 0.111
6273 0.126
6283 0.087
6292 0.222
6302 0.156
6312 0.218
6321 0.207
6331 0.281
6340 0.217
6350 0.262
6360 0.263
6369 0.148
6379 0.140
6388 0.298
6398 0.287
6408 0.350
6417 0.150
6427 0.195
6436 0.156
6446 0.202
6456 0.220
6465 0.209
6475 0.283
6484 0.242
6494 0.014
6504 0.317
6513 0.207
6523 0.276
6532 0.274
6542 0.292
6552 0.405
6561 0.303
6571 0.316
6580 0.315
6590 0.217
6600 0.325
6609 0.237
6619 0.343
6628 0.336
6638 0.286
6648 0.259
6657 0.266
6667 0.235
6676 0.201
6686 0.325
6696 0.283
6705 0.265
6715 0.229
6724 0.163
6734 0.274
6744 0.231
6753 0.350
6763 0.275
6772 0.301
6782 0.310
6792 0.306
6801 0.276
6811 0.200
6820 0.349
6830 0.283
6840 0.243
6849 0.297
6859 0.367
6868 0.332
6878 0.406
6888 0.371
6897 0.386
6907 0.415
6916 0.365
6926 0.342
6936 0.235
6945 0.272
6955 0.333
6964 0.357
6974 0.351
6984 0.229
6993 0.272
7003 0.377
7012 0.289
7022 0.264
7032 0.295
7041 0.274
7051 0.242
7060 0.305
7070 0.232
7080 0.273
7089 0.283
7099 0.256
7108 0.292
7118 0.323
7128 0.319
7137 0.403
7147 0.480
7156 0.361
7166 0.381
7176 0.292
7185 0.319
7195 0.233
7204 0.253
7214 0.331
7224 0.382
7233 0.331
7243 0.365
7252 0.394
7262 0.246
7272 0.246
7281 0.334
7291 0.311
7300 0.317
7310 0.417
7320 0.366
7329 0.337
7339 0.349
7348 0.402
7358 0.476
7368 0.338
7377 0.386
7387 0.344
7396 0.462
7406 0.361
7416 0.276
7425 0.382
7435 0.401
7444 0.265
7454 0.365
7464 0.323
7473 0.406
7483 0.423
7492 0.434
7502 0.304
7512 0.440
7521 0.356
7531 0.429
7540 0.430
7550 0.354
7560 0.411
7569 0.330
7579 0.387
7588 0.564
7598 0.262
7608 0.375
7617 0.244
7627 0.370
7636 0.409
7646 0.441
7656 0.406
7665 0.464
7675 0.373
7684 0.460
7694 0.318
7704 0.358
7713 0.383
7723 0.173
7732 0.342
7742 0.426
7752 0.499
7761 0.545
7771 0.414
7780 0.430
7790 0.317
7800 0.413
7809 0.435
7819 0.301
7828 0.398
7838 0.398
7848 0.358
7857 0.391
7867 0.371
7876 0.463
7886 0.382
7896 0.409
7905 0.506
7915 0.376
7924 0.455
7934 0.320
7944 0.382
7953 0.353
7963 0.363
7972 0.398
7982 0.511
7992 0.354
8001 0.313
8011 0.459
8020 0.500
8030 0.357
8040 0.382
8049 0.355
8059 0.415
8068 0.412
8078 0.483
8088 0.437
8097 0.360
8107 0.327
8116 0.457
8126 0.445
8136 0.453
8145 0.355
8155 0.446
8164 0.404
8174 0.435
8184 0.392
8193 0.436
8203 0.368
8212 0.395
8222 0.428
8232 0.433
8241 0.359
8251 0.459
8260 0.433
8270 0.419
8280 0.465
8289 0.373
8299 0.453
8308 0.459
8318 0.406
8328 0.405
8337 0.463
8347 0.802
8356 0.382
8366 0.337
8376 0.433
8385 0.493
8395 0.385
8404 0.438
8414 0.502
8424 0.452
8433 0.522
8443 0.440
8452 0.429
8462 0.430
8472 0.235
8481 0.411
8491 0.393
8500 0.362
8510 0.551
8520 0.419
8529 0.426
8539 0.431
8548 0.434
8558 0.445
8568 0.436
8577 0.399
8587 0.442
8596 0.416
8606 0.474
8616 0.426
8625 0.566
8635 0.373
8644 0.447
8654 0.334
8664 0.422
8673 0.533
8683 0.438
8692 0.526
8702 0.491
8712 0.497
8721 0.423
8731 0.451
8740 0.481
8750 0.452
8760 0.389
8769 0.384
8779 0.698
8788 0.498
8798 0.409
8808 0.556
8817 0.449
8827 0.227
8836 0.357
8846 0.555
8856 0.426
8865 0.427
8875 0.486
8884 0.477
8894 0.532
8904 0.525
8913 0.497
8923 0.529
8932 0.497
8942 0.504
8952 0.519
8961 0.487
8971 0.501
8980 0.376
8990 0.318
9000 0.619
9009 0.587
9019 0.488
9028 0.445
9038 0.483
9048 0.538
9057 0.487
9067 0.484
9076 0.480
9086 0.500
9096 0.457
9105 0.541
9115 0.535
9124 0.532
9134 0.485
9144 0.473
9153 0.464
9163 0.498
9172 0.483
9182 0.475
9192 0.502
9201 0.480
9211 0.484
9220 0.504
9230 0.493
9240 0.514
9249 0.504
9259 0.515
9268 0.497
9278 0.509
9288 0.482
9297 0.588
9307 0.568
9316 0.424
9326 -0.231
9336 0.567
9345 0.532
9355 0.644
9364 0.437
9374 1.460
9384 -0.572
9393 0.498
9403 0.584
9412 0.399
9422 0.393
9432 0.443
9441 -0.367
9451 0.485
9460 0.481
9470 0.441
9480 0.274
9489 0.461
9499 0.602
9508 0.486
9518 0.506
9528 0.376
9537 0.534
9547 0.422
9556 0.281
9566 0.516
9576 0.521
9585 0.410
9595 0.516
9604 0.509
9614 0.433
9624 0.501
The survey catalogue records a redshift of 0.636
